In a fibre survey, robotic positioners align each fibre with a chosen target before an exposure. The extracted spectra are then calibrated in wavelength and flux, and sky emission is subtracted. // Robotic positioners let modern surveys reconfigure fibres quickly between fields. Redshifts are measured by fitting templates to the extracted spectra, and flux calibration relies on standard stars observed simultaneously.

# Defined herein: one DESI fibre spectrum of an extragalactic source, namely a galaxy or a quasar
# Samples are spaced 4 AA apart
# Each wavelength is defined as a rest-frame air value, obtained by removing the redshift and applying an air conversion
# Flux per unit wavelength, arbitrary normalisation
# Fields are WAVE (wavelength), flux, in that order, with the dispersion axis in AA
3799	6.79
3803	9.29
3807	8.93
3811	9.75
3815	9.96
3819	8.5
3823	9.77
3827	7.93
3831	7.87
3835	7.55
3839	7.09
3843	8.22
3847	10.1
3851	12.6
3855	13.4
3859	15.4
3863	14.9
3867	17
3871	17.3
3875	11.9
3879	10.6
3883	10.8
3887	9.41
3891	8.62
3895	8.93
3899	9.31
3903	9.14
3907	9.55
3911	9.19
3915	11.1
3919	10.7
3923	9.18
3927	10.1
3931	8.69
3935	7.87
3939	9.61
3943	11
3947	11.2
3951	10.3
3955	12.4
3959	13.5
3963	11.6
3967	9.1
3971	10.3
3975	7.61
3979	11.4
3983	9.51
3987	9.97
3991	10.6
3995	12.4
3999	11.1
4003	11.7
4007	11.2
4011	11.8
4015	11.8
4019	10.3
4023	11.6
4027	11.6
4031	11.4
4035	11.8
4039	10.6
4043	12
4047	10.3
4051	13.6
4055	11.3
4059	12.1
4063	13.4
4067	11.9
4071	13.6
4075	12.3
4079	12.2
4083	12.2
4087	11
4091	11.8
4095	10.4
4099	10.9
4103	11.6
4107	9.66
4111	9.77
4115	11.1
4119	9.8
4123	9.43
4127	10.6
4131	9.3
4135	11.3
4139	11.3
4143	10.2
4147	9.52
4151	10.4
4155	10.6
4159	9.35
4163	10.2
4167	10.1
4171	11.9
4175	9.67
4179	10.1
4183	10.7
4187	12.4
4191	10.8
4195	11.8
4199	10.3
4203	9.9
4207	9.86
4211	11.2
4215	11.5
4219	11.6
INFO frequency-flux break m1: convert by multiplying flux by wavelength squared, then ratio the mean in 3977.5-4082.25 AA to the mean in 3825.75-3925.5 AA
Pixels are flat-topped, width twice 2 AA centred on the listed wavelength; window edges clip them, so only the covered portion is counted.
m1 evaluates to 1.17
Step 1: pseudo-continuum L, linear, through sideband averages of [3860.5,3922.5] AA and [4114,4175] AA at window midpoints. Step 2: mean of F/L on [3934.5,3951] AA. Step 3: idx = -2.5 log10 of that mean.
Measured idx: 0.09 mag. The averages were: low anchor 11.2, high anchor 10.3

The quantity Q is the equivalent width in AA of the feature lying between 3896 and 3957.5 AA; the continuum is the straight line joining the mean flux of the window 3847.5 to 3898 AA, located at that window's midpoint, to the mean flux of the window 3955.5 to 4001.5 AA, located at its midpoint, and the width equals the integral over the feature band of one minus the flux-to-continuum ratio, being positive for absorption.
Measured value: 8.3 AA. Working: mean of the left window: 12.4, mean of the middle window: 9.97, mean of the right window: 10.7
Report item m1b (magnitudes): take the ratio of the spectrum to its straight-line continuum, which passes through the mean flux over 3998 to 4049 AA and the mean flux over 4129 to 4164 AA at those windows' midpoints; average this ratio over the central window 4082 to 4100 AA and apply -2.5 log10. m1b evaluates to -0.049 mag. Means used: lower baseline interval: 11.3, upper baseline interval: 10.2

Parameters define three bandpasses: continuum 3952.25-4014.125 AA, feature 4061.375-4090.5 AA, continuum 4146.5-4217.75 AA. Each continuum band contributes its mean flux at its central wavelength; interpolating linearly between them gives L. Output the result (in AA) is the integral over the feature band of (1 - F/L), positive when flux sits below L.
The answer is -4.1 AA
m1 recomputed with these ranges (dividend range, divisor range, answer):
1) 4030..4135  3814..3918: 1.18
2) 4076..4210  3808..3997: 1.14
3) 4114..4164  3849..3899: 0.94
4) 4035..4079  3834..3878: 1.08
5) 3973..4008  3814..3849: 1.35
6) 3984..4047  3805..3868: 1.18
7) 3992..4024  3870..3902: 1.15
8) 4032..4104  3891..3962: 1.26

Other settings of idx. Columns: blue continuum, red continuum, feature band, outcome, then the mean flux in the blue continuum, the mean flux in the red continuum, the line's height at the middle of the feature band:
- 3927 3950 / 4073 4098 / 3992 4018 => -0.10 mag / 9.74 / 11.6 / 10.6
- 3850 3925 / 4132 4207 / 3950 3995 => 0.06 mag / 11.5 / 10.5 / 11.2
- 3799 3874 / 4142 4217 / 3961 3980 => 0.08 mag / 10.8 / 10.6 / 10.7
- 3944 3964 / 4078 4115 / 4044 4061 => -0.05 mag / 11.8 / 11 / 11.3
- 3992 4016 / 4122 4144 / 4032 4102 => -0.08 mag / 11.6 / 10.4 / 11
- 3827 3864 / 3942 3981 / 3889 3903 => 0.19 mag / 10.5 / 10.8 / 10.7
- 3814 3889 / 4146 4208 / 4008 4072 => -0.10 mag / 11.1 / 10.5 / 10.7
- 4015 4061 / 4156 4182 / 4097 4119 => 0.03 mag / 11.5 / 10.3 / 10.8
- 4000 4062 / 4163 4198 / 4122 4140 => 0.07 mag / 11.6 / 10.9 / 11.1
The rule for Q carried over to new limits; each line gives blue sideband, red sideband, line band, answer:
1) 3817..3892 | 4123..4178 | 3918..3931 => 1.3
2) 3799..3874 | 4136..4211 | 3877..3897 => 2.0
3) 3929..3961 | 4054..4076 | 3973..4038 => 3.2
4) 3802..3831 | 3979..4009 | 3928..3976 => 0.9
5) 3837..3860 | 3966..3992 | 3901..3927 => 1.3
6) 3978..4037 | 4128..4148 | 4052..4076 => -3.6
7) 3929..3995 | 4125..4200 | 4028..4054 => -2.9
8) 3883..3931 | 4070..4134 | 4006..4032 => -2.6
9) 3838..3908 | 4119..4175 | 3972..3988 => 2.0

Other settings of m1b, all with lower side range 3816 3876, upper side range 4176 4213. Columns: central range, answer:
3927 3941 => 0.24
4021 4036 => -0.06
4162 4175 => 0.02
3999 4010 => -0.04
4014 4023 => -0.01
